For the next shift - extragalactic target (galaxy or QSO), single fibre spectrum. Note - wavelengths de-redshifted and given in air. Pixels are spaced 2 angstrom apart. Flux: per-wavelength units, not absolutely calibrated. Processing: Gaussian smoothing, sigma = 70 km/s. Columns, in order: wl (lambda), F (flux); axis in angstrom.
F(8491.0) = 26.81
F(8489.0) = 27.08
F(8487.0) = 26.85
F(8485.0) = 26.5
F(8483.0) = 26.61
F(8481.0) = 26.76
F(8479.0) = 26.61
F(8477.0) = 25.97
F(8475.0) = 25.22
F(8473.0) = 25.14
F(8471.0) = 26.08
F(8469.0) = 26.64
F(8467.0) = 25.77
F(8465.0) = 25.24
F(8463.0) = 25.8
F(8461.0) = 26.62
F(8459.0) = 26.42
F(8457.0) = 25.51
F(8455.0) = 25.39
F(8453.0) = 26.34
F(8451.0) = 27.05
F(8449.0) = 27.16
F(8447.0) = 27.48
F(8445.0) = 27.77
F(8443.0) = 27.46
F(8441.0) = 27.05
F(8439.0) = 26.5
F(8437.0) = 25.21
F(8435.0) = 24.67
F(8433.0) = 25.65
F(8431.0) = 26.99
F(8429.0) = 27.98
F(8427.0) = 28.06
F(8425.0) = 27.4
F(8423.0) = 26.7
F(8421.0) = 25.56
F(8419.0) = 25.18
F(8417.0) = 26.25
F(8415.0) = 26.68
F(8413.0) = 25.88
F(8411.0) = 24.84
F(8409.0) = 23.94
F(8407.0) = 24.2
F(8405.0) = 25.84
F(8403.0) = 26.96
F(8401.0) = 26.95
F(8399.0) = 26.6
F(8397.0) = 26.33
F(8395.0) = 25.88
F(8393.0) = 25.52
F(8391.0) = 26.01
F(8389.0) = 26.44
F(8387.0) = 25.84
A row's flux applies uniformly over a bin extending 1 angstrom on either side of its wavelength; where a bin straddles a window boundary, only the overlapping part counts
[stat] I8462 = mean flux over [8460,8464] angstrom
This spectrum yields 26.2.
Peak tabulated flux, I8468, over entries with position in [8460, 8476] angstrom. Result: 26.64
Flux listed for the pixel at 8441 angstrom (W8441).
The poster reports 27.05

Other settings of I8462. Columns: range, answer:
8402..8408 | 25.7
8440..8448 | 27.4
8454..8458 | 25.5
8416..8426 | 26.2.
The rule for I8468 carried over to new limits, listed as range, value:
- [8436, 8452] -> 27.77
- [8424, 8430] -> 28.06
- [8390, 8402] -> 26.95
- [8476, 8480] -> 26.61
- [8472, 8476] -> 25.22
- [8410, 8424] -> 26.7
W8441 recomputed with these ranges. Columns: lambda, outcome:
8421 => 25.56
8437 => 25.21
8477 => 25.97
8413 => 25.88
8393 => 25.52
